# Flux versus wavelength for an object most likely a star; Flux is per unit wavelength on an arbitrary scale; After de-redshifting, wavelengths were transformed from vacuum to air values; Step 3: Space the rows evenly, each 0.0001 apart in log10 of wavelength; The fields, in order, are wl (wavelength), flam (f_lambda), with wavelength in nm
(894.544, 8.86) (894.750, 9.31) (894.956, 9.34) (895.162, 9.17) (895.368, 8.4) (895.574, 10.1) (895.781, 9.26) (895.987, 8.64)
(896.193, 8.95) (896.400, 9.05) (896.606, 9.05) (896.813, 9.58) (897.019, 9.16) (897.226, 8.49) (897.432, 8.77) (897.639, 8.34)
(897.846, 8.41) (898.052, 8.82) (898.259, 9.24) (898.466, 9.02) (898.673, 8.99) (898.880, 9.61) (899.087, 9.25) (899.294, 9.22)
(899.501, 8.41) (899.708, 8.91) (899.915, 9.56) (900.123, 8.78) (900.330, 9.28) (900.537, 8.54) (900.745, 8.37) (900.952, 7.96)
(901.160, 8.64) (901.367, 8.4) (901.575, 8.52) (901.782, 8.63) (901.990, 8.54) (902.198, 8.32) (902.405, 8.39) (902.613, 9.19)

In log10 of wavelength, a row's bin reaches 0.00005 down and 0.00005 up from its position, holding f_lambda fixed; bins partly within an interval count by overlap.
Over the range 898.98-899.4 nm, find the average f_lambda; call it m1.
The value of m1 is 9.24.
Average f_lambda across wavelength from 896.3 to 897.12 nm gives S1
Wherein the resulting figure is 9.22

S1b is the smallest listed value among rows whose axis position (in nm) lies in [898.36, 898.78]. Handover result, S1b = 8.99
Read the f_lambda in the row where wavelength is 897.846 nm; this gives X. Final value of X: 8.41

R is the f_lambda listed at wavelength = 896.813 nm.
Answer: 9.58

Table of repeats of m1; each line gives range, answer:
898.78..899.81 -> 9.08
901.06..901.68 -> 8.53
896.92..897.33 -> 8.83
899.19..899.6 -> 8.82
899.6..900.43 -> 9.13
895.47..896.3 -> 9.23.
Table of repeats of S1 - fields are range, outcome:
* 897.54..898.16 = 8.53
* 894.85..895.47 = 8.98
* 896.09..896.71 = 9.01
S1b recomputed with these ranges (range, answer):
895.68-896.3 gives 8.64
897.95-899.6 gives 8.41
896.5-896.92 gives 9.05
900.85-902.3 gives 7.96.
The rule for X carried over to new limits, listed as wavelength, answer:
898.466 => 9.02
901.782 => 8.63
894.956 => 9.34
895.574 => 10.1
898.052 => 8.82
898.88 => 9.61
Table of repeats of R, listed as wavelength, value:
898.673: 8.99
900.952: 7.96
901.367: 8.4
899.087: 9.25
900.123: 8.78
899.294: 9.22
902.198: 8.32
